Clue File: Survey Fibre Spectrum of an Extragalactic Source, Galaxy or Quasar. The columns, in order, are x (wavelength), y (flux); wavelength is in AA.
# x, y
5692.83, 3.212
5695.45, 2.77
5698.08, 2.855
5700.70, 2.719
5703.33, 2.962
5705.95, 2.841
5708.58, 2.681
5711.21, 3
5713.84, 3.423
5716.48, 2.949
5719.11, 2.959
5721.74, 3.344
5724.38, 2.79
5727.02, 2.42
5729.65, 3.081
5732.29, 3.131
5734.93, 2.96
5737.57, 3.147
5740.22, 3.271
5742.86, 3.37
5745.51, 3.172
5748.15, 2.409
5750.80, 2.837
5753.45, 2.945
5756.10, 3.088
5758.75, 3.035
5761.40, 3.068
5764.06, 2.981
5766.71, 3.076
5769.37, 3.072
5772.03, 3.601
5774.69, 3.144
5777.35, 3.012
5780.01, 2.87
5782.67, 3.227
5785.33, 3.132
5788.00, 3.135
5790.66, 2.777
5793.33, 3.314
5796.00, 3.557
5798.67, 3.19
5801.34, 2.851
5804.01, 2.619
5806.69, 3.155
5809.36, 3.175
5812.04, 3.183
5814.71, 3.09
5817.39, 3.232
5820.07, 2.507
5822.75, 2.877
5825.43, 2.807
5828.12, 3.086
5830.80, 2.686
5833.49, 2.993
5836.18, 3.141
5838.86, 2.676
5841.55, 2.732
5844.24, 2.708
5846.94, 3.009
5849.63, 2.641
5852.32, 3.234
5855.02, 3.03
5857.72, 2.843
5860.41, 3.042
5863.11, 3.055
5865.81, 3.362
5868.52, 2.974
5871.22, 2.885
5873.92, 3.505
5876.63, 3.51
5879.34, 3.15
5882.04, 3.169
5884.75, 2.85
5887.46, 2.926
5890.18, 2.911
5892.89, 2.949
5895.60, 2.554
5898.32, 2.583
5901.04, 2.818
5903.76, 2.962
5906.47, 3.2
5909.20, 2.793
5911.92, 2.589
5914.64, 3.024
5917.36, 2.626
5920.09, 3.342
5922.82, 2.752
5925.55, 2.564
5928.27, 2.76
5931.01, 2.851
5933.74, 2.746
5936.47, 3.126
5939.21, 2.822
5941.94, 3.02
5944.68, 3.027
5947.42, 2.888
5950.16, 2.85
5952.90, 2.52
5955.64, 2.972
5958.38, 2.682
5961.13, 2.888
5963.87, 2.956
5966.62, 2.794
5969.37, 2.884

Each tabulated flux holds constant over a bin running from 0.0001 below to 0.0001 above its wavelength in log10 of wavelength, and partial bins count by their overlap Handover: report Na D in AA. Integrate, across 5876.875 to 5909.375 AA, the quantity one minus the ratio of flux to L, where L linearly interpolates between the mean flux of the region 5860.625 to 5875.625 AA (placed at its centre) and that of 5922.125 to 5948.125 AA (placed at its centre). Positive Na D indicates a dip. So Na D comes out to 1.2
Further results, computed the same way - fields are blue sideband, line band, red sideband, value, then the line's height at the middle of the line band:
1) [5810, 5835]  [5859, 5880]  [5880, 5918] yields -2.10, 2.9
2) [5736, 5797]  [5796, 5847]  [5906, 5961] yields 1.16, 3.01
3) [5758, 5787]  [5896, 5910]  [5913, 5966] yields 0.30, 2.92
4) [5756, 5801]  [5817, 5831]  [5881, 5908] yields 0.82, 3.03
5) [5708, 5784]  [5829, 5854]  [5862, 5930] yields 0.91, 2.98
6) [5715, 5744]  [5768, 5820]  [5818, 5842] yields -3.39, 2.92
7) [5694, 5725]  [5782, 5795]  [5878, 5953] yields -0.91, 2.92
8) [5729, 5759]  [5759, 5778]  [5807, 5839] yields -0.75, 3.02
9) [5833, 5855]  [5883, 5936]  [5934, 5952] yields 1.46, 2.92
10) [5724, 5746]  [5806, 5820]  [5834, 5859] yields -0.80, 2.94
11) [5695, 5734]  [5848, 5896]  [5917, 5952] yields -2.48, 2.89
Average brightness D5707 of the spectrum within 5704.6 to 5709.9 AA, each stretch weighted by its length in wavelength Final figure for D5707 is 2.77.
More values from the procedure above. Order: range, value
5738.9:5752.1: 3.01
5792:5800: 3.35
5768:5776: 3.27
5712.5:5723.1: 3.17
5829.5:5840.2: 2.88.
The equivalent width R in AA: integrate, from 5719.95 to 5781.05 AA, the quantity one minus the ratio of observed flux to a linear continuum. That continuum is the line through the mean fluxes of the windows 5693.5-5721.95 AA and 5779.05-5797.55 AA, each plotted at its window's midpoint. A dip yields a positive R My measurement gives 0.4 AA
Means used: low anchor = 2.95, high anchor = 3.15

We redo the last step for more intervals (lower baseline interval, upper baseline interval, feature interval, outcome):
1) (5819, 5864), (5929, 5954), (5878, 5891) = -0.56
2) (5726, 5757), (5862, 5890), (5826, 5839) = 0.64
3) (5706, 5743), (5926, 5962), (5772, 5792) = -0.70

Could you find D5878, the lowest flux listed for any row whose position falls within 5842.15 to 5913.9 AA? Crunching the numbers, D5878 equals 2.554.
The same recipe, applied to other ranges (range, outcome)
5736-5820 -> 2.409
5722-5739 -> 2.42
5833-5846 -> 2.676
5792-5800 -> 3.19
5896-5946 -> 2.564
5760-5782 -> 2.87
